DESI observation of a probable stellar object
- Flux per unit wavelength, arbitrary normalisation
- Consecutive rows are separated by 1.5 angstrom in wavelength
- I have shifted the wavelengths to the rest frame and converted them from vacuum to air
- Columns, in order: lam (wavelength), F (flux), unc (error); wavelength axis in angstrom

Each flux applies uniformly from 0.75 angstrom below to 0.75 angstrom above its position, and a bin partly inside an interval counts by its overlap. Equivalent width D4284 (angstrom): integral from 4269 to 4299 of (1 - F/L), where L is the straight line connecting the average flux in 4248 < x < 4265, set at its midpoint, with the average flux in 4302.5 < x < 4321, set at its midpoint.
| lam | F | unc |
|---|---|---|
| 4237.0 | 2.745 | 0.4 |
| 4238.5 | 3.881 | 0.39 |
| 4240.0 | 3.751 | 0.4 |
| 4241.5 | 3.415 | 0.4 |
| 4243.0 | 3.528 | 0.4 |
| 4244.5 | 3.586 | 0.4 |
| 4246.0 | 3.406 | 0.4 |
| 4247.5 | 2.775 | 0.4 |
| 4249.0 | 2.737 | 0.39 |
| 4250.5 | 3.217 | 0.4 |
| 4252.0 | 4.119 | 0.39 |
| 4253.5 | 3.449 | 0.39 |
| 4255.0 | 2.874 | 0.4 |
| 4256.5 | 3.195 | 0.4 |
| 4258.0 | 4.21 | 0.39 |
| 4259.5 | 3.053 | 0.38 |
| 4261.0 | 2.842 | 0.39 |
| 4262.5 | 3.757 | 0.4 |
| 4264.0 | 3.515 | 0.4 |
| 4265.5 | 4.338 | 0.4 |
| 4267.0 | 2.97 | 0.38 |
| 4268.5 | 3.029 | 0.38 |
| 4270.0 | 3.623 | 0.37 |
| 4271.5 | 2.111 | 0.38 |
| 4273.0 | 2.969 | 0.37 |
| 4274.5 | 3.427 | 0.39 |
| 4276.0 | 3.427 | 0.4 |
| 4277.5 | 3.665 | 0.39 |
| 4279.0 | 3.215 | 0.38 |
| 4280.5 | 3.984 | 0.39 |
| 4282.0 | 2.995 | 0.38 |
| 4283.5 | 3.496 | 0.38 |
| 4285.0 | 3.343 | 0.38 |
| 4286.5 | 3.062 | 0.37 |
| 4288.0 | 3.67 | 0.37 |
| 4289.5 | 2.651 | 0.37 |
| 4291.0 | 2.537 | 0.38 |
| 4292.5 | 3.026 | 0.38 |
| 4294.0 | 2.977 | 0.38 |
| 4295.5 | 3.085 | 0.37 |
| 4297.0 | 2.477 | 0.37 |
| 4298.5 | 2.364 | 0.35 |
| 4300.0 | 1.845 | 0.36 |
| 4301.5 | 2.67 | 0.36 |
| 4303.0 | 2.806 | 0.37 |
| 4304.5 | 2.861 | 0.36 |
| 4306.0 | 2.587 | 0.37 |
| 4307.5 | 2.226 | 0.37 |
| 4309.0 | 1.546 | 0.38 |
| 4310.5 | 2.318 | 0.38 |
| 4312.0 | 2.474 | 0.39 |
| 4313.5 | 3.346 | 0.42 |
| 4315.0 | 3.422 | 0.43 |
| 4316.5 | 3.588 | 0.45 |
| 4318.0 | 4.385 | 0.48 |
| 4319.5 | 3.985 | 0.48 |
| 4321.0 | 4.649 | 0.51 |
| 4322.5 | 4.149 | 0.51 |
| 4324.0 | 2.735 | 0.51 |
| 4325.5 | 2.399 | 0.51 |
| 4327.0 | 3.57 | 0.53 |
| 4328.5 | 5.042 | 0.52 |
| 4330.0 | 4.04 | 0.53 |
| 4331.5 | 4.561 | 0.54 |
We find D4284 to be 0.9 angstrom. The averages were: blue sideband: 3.37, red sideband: 3.03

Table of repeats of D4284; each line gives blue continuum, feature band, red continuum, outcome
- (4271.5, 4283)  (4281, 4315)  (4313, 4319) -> 7.2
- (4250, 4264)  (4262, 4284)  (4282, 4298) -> -0.9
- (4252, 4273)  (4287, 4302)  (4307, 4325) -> 2.5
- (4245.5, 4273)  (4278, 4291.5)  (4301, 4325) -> -0.2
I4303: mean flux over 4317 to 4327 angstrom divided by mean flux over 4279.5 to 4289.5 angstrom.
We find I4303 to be 1.10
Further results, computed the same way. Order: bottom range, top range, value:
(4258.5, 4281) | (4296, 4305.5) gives 0.76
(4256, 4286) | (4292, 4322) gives 0.88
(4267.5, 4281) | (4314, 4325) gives 1.17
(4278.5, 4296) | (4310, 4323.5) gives 1.13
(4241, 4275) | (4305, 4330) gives 1.00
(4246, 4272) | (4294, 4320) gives 0.85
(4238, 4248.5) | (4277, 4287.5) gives 0.98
